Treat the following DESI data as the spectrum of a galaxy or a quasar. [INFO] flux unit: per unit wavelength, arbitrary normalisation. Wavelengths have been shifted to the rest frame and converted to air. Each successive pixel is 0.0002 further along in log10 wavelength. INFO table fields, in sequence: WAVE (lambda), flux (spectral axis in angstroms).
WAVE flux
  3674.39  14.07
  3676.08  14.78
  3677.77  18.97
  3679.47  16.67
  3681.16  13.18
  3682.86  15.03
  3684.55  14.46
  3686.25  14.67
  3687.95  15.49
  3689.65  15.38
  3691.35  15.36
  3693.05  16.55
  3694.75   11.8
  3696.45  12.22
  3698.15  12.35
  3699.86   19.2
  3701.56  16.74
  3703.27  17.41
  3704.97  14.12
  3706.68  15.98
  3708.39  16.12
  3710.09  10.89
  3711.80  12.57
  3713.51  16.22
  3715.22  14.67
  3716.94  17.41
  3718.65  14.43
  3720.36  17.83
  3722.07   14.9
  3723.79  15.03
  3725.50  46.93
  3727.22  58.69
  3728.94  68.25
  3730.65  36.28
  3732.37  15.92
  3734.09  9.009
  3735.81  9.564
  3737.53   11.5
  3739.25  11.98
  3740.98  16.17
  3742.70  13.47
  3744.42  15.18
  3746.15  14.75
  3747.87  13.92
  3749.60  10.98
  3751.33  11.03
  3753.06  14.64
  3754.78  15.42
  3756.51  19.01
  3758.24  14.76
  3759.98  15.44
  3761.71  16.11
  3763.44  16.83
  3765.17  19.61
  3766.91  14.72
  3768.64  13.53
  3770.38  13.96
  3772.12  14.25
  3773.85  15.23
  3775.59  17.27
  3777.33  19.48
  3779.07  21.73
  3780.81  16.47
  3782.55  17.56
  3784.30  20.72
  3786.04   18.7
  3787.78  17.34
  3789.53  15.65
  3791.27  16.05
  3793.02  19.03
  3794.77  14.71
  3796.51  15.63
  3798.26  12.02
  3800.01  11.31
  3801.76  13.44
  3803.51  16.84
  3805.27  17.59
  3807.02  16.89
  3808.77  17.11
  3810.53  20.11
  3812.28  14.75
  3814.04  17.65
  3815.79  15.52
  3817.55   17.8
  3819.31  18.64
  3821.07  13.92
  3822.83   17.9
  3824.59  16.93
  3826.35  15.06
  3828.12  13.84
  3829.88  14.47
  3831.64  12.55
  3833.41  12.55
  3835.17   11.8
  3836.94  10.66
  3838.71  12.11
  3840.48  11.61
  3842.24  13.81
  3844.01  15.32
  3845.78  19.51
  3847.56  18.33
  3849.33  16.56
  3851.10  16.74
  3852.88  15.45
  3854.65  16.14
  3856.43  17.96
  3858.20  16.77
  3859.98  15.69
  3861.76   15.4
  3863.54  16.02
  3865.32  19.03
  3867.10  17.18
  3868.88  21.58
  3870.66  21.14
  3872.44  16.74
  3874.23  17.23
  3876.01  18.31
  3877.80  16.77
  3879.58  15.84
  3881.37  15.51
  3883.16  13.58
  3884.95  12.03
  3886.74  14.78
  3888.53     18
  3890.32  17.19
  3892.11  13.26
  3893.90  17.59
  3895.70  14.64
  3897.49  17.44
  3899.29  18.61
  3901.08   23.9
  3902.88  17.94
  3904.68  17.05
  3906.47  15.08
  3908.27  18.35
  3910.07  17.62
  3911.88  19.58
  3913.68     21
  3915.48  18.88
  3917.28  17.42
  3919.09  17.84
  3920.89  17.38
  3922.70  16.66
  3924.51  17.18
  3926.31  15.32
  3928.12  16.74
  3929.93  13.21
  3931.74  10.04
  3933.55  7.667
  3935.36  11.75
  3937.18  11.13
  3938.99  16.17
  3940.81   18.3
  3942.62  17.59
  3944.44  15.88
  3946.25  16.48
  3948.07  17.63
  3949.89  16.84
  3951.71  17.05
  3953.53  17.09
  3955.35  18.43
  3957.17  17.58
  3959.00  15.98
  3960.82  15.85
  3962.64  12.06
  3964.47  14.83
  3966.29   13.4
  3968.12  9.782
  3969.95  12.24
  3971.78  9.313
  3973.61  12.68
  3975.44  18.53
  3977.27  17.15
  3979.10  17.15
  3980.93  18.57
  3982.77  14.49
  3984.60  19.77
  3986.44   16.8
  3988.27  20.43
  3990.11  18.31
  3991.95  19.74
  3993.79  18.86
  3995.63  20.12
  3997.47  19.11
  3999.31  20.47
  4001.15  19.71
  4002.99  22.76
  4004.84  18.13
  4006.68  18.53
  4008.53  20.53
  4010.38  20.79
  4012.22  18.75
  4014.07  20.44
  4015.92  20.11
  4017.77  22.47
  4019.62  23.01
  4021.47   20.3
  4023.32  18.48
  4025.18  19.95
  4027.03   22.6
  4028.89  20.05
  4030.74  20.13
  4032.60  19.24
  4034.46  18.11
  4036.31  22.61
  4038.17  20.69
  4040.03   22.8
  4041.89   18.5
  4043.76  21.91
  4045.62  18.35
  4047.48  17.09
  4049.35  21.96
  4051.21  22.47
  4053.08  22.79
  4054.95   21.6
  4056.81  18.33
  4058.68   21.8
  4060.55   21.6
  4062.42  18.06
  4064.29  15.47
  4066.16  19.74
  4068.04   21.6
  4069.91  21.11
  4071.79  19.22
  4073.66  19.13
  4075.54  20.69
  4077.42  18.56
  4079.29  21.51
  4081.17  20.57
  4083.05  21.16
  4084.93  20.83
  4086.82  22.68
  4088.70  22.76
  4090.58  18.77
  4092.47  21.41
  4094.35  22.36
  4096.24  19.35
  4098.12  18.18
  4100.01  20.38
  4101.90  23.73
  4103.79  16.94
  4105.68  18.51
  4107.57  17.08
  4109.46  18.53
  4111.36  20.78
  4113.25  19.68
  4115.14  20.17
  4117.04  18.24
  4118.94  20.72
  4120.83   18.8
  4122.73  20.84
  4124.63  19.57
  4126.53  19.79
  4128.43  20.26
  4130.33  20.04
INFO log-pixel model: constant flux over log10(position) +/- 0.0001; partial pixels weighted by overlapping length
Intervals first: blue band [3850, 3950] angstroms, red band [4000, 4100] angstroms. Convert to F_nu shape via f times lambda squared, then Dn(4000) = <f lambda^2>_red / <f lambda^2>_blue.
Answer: 1.3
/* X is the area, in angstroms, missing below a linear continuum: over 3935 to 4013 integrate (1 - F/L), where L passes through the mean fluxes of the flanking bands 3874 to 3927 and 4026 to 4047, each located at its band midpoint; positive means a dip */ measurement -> 8.07 angstroms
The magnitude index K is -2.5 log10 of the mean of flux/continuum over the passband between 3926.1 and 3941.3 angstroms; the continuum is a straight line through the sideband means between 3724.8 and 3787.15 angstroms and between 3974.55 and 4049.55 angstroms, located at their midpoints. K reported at 0.43 mag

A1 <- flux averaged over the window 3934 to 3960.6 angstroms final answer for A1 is 16.1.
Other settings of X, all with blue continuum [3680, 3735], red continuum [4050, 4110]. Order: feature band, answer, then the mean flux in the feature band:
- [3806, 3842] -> 8.5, 15.1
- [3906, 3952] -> 8.9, 16.1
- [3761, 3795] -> 4.6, 17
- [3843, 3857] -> 2.0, 16.9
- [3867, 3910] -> 6.0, 17.1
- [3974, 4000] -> 2.2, 18.4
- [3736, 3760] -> 6.9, 14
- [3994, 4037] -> -0.3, 20.2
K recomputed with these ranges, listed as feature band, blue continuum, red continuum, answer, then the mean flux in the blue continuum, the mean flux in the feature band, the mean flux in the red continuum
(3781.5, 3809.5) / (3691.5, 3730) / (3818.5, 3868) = 0.07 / 20.9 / 16.3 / 15.4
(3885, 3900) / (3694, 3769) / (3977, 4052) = 0.18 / 18.1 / 16.2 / 19.8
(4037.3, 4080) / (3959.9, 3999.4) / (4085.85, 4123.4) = -0.09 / 16.3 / 20.2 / 20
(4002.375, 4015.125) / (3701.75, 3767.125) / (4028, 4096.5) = 0.01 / 18.6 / 19.9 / 20.4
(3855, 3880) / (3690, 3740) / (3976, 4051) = 0.13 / 19.6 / 17.6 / 19.8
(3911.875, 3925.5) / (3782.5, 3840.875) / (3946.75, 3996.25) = -0.13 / 15.5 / 18.1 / 16.3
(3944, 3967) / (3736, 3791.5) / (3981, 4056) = 0.18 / 15.7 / 16.1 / 20.1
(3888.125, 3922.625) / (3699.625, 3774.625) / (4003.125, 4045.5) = 0.10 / 18.2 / 17.8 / 20.4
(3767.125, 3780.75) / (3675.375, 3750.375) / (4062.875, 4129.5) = 0.12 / 18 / 16.4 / 20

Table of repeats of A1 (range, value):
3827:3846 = 13.3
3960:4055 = 18.7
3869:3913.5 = 17.2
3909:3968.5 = 15.8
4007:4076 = 20.3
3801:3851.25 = 15.5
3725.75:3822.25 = 17.9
